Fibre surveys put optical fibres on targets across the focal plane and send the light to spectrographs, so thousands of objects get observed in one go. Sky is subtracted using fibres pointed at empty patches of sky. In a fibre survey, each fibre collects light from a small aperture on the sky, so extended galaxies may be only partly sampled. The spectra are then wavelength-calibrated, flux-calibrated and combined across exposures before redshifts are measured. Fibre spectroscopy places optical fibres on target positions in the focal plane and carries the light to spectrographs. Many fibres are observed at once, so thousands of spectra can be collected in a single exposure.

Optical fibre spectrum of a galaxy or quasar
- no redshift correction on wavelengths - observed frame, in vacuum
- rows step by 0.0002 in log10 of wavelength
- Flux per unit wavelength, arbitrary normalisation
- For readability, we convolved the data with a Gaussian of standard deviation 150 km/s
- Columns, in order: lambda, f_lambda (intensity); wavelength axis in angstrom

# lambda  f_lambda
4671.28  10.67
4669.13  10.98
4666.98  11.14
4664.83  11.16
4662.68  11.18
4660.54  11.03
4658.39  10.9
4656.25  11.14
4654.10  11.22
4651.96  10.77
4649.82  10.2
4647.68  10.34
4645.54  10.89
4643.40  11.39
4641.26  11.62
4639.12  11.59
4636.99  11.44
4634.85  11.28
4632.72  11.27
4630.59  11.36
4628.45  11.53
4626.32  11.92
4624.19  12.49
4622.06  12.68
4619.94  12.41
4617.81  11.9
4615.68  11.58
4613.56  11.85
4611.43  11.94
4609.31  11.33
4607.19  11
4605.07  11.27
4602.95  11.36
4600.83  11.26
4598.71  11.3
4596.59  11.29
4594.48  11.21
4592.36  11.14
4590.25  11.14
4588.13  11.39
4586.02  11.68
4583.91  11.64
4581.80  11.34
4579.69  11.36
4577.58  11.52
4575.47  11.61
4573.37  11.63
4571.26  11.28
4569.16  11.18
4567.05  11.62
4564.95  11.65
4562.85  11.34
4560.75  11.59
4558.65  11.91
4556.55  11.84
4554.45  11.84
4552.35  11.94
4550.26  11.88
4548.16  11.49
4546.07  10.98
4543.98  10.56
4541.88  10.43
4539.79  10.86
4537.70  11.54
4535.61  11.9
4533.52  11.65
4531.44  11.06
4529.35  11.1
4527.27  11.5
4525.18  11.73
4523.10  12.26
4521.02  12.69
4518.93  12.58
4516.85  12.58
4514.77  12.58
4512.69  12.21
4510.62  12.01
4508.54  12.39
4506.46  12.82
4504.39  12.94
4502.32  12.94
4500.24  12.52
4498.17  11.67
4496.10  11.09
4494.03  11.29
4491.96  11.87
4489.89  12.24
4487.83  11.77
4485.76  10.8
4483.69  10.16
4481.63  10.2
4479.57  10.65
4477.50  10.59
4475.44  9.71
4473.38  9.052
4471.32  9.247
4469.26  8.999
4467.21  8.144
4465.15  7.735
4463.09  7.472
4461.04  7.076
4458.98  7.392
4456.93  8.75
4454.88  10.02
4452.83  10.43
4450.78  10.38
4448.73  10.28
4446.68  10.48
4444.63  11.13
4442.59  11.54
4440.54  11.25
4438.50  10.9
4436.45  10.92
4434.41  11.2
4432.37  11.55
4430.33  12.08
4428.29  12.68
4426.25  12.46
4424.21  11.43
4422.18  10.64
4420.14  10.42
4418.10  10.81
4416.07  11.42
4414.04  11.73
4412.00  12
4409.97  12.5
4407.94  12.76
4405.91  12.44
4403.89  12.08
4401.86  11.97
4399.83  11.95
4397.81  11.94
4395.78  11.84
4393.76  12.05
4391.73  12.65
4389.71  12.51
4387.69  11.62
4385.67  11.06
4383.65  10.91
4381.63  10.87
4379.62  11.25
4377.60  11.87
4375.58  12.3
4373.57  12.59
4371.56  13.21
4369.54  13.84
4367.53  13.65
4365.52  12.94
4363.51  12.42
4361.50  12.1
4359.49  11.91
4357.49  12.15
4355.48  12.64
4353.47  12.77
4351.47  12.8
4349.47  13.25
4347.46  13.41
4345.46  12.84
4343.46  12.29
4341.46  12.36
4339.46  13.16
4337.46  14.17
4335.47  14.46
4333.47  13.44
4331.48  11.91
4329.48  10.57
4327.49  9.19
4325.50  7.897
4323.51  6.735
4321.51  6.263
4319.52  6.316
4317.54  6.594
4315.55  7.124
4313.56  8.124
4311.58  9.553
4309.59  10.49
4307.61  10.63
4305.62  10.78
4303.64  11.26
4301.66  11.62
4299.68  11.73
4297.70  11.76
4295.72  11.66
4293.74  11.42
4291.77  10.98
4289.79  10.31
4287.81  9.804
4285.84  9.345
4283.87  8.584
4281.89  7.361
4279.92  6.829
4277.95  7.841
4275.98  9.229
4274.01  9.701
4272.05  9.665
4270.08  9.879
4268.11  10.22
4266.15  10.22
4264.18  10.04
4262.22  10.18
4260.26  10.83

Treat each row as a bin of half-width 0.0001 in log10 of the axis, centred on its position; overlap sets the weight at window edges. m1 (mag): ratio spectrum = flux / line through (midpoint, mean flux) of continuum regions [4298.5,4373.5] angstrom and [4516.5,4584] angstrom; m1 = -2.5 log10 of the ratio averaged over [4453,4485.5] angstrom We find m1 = 0.25 mag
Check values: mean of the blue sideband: 11.3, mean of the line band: 9.09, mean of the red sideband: 11.6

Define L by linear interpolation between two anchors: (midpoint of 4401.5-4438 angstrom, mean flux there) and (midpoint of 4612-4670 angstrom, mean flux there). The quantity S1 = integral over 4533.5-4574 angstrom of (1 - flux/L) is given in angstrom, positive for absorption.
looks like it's 0.2 angstrom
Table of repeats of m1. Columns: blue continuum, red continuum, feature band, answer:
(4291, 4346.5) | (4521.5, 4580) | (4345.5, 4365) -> -0.18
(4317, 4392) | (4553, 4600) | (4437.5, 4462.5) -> 0.17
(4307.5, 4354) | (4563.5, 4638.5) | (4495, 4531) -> -0.09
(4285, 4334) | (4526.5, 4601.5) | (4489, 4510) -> -0.11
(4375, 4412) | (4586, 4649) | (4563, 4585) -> 0.01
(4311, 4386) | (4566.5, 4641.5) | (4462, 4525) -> 0.03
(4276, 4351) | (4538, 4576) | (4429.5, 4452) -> -0.01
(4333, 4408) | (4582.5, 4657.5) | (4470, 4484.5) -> 0.21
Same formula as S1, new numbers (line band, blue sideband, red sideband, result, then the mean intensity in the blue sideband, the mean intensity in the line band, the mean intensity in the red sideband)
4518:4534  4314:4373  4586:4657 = -0.6 angstrom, 11.4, 11.8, 11.4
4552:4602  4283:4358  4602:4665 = -0.8 angstrom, 10.8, 11.5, 11.4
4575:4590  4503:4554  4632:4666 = 0.0 angstrom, 11.8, 11.5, 11.1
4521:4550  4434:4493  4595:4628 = -1.5 angstrom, 10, 11.4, 11.7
